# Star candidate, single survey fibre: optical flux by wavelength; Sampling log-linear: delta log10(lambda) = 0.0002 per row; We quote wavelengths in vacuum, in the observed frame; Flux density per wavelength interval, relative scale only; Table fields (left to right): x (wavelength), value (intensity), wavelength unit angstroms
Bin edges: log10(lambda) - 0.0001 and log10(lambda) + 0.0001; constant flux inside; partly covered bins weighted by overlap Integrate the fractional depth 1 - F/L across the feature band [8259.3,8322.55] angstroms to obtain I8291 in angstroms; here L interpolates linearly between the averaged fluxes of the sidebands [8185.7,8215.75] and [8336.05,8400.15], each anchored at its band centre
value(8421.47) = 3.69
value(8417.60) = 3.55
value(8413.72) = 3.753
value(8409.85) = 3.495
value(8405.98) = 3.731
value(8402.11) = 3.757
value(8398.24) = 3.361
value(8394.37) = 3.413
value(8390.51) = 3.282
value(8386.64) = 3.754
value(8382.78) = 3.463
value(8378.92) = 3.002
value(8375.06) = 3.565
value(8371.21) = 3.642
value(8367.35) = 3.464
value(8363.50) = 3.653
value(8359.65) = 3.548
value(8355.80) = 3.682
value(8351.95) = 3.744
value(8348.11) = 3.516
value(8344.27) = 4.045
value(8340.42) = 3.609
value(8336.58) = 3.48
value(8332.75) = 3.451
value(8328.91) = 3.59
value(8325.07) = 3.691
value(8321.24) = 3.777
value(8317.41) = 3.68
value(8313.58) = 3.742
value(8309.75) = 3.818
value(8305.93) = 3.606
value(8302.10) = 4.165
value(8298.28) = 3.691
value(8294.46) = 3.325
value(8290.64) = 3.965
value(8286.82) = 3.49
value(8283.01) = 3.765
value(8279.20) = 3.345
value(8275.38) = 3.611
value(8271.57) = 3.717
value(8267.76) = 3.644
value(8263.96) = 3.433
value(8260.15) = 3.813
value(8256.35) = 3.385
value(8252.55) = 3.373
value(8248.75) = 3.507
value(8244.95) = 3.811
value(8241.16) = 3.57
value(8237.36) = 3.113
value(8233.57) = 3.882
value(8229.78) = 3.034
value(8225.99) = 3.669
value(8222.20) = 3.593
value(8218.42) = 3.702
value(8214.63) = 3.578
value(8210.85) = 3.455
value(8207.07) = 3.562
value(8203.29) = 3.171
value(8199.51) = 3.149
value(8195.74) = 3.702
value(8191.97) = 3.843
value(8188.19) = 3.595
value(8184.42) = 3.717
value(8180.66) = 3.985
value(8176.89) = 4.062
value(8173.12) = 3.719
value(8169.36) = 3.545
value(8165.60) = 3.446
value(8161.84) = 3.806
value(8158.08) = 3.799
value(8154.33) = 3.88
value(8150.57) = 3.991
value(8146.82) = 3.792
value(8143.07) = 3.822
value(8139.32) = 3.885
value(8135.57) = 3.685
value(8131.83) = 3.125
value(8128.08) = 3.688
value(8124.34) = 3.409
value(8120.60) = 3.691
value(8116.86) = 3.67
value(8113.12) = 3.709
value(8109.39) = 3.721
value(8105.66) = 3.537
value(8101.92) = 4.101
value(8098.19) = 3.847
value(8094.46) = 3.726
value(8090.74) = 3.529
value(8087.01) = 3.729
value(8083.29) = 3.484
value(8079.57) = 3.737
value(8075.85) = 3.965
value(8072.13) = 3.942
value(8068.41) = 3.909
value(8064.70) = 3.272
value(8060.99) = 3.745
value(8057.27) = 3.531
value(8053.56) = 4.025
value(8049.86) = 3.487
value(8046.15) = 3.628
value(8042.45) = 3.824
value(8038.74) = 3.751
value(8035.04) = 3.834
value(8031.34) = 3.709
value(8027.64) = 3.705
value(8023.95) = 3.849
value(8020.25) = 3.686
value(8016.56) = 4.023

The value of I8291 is -2.7 angstroms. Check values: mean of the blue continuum 3.51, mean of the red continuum 3.54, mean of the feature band 3.68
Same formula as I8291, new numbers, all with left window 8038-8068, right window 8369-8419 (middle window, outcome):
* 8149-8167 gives -0.8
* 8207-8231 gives 0.5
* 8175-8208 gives -0.3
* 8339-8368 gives -1.1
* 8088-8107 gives -0.6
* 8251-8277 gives 0.0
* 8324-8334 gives -0.1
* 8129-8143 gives 0.1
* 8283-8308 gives -1.1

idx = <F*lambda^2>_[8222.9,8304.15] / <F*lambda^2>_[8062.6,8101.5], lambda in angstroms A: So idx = 1.01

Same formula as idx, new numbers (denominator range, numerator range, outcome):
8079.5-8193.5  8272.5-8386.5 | 1.02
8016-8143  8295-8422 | 1.04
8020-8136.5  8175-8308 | 1.01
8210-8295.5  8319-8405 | 1.03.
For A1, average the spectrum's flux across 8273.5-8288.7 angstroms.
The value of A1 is 3.55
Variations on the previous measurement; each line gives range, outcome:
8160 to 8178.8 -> 3.71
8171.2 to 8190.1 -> 3.81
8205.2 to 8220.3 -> 3.57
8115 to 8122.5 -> 3.68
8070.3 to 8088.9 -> 3.77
